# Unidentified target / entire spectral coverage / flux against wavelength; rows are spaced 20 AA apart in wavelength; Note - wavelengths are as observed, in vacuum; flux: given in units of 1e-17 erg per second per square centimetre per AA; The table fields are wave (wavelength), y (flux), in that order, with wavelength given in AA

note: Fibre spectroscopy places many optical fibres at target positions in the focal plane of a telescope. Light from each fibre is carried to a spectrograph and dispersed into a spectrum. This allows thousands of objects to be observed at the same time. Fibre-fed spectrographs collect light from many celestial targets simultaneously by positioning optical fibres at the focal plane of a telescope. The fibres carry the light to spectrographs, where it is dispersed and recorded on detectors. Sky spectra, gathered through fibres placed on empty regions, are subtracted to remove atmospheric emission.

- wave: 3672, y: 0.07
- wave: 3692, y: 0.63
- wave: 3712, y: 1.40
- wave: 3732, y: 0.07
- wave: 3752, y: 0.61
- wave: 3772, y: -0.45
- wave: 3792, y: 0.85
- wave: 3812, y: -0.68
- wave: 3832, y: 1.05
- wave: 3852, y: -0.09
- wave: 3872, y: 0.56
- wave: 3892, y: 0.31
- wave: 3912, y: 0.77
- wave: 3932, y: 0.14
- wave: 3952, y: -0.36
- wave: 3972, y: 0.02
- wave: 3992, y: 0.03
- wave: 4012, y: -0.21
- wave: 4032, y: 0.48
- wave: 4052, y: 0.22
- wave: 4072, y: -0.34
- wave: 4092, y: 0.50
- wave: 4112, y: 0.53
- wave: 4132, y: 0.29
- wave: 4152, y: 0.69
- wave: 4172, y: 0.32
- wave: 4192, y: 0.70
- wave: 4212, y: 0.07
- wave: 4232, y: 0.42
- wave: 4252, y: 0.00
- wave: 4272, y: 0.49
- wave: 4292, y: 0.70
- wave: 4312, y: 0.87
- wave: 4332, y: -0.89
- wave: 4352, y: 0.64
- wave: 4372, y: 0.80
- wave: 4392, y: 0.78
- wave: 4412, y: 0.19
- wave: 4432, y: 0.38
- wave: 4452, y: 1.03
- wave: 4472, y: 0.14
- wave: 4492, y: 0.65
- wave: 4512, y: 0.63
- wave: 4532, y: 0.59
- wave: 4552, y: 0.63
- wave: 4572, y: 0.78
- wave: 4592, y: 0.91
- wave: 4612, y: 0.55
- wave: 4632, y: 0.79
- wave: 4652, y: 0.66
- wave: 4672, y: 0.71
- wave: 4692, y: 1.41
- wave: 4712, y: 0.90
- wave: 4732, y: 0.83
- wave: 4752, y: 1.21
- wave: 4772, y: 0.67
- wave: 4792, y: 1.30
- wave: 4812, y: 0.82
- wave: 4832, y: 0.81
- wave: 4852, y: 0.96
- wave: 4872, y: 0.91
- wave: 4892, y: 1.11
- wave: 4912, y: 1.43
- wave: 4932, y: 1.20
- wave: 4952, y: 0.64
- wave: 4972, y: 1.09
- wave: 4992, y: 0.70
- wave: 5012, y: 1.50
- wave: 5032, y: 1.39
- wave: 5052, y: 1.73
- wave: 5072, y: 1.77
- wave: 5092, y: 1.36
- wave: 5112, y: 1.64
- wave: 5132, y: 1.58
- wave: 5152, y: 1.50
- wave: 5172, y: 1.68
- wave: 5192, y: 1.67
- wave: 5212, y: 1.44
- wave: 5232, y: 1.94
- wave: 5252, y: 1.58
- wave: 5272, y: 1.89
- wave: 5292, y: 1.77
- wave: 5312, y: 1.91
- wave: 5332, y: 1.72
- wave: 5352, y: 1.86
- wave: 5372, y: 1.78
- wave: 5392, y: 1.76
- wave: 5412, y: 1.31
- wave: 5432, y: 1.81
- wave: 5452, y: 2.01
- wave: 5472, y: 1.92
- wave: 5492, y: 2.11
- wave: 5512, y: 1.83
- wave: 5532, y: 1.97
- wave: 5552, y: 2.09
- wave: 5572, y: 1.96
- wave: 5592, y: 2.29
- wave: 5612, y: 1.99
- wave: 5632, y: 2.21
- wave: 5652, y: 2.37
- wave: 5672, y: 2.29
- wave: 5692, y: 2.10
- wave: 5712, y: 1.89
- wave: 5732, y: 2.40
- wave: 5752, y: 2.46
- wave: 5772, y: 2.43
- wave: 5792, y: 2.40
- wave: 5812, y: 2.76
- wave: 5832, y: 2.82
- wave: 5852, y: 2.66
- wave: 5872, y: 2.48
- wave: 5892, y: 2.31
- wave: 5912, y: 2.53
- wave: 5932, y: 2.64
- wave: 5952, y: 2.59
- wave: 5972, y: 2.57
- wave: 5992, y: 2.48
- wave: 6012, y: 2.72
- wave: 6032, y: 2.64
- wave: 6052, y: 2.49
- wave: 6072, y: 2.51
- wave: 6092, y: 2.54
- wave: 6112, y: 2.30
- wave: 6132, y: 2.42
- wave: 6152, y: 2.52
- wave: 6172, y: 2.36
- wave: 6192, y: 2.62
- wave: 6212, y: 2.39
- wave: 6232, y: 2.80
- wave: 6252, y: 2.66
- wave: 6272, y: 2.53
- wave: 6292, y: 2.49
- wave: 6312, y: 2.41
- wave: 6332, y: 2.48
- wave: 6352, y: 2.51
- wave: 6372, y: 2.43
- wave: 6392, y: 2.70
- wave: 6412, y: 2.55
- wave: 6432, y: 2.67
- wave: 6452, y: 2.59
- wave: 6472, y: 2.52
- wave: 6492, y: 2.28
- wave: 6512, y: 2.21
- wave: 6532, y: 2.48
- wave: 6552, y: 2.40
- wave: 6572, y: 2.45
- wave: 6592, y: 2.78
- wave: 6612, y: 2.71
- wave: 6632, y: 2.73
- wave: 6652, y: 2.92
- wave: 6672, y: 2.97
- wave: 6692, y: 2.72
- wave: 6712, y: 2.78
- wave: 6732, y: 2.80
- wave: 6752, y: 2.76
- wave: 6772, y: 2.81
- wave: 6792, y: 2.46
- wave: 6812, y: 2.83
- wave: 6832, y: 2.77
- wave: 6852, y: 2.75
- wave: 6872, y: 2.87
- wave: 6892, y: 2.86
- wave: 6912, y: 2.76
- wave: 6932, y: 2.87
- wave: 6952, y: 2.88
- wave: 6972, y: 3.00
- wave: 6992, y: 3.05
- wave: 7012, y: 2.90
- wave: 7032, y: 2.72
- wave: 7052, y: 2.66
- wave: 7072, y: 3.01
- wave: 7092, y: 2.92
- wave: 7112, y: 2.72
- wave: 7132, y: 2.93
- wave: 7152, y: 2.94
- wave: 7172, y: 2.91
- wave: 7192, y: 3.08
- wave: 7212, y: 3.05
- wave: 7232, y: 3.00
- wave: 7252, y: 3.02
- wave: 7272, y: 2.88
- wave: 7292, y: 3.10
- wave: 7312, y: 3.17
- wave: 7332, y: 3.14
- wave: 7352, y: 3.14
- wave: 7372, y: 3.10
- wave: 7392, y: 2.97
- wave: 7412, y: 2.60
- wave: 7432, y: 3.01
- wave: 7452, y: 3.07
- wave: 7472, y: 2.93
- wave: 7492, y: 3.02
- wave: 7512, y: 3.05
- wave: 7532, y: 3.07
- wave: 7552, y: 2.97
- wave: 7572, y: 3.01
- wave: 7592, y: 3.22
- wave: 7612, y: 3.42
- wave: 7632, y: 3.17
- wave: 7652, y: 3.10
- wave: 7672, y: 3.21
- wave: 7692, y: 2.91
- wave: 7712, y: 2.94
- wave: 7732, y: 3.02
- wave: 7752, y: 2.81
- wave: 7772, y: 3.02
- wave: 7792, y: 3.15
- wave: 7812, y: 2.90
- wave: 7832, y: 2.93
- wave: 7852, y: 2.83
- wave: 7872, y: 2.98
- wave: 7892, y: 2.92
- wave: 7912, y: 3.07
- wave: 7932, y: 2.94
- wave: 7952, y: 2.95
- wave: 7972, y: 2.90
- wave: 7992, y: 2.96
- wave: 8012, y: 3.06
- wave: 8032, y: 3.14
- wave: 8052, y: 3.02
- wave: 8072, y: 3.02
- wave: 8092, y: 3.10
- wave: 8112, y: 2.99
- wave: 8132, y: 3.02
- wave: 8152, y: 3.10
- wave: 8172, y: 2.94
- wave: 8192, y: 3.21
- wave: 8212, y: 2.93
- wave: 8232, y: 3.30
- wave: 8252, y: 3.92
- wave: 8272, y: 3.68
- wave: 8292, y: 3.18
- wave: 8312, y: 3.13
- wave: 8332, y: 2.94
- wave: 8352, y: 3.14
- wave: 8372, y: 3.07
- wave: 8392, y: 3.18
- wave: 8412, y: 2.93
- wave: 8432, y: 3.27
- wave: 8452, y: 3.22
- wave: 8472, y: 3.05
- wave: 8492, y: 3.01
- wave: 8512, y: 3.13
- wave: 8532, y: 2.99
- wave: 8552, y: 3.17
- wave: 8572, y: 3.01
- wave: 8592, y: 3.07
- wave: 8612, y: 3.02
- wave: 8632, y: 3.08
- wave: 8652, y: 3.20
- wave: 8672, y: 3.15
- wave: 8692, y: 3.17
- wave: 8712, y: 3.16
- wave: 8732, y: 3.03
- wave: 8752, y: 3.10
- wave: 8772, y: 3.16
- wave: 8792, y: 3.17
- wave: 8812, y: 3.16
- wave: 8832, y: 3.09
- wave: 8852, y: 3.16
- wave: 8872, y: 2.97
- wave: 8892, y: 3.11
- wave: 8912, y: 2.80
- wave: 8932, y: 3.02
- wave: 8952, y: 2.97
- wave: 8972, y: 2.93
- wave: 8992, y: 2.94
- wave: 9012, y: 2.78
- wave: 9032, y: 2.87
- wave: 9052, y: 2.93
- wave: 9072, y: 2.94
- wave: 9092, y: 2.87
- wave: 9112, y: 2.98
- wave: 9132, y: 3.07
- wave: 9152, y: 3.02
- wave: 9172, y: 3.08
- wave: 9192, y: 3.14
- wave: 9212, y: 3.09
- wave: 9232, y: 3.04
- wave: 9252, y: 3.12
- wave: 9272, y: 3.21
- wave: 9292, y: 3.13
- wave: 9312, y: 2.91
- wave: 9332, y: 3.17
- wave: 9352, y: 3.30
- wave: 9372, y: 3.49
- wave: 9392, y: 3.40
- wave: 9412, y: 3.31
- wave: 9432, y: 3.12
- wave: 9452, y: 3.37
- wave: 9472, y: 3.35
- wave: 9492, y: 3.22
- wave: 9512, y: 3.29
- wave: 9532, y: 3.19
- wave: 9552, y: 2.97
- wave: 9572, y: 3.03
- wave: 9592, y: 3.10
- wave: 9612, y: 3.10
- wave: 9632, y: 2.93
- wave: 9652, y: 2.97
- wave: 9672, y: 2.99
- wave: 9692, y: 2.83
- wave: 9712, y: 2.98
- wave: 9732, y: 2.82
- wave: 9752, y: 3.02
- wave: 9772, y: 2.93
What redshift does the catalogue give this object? 0.256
